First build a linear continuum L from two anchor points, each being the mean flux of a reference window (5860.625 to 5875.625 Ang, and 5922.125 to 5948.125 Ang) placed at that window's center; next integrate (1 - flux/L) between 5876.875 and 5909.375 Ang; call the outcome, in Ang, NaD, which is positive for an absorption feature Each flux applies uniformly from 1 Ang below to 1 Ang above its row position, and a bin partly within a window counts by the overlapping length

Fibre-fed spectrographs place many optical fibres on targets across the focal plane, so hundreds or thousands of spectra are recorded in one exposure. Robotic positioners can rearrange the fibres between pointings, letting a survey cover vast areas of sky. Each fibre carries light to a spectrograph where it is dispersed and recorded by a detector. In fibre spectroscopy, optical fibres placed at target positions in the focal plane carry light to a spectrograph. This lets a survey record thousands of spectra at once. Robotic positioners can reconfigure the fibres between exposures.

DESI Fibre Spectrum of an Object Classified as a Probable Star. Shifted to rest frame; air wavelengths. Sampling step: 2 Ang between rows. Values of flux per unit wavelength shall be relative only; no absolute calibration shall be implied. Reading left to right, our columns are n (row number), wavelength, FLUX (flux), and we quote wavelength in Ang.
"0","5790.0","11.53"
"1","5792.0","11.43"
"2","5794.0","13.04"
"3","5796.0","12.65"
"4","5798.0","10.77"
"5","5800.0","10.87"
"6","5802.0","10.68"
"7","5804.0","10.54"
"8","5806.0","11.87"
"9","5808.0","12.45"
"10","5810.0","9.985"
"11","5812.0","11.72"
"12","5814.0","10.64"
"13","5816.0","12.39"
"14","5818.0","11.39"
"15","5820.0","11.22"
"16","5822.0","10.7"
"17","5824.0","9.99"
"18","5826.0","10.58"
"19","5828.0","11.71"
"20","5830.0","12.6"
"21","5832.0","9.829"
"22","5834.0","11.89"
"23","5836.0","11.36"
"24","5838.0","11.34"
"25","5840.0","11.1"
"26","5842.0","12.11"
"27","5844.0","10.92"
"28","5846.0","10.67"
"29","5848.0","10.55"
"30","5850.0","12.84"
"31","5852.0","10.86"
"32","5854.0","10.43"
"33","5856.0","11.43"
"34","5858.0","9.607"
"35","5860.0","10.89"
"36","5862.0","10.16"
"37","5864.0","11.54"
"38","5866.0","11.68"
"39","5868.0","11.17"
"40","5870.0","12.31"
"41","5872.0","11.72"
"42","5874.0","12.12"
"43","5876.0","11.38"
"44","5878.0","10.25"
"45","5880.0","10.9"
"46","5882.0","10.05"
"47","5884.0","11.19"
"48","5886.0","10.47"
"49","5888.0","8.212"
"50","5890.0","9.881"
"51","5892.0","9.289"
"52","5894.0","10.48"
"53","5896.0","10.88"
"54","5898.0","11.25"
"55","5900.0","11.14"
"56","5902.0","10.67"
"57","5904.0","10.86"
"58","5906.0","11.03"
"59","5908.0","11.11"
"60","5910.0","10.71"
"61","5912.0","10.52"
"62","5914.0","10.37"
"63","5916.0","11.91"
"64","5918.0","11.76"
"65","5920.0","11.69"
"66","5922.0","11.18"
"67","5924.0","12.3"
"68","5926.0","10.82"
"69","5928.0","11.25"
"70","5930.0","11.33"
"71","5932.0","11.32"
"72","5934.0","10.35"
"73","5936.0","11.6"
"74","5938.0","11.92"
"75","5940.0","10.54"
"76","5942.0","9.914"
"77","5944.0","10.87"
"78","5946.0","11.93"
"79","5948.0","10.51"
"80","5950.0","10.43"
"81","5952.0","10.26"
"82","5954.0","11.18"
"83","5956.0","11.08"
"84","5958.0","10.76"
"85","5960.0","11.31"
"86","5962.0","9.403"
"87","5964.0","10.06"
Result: 2.5 Ang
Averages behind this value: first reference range 11.5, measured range 10.5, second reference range 11.1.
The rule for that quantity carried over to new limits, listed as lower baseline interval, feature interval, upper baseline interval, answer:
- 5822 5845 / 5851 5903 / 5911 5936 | 2.11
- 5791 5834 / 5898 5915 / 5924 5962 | 0.35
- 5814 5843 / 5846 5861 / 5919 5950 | 0.43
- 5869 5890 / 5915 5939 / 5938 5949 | -1.34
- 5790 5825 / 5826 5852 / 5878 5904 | -0.93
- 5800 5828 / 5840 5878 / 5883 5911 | -1.52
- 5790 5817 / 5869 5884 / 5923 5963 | -0.06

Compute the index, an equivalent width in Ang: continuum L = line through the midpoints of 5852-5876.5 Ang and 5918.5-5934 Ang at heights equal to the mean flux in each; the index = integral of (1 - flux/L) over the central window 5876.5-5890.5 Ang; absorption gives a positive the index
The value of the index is 1.3 Ang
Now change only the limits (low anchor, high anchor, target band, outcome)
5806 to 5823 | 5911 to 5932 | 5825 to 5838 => 0.01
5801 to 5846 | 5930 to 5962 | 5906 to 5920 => -0.16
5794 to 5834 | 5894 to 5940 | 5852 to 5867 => 0.52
